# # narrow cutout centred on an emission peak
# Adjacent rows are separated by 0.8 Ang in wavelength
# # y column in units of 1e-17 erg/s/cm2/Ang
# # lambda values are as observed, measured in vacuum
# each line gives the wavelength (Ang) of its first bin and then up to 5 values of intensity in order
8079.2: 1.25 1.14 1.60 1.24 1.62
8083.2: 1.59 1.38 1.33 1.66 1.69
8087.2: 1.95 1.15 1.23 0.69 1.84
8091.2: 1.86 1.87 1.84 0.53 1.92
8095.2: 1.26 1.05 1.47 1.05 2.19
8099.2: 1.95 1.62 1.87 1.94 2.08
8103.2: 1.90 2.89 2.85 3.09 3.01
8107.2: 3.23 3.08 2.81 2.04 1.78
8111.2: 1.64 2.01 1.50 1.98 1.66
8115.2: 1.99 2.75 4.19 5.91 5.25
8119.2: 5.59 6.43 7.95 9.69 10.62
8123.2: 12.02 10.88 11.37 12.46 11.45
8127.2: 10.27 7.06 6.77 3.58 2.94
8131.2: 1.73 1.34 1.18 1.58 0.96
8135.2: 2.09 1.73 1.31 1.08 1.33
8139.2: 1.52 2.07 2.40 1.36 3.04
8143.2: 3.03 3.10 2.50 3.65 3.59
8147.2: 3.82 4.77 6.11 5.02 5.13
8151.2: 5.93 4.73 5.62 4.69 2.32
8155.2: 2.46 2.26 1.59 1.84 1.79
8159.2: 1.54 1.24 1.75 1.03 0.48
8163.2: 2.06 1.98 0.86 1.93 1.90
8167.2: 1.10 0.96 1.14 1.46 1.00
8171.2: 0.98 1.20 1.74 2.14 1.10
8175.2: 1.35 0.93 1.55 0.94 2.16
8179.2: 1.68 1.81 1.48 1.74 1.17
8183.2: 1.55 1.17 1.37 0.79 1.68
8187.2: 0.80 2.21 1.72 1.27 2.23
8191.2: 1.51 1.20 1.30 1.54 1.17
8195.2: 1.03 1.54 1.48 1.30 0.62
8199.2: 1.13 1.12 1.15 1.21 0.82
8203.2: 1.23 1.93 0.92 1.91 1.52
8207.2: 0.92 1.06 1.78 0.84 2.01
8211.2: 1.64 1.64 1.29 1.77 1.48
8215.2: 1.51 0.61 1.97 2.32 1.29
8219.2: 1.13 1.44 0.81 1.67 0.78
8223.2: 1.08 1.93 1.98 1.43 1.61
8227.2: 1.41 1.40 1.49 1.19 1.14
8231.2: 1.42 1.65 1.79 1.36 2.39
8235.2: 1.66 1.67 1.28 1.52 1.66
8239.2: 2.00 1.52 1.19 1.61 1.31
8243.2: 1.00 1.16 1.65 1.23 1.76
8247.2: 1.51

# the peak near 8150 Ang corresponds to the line [N II] 6583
